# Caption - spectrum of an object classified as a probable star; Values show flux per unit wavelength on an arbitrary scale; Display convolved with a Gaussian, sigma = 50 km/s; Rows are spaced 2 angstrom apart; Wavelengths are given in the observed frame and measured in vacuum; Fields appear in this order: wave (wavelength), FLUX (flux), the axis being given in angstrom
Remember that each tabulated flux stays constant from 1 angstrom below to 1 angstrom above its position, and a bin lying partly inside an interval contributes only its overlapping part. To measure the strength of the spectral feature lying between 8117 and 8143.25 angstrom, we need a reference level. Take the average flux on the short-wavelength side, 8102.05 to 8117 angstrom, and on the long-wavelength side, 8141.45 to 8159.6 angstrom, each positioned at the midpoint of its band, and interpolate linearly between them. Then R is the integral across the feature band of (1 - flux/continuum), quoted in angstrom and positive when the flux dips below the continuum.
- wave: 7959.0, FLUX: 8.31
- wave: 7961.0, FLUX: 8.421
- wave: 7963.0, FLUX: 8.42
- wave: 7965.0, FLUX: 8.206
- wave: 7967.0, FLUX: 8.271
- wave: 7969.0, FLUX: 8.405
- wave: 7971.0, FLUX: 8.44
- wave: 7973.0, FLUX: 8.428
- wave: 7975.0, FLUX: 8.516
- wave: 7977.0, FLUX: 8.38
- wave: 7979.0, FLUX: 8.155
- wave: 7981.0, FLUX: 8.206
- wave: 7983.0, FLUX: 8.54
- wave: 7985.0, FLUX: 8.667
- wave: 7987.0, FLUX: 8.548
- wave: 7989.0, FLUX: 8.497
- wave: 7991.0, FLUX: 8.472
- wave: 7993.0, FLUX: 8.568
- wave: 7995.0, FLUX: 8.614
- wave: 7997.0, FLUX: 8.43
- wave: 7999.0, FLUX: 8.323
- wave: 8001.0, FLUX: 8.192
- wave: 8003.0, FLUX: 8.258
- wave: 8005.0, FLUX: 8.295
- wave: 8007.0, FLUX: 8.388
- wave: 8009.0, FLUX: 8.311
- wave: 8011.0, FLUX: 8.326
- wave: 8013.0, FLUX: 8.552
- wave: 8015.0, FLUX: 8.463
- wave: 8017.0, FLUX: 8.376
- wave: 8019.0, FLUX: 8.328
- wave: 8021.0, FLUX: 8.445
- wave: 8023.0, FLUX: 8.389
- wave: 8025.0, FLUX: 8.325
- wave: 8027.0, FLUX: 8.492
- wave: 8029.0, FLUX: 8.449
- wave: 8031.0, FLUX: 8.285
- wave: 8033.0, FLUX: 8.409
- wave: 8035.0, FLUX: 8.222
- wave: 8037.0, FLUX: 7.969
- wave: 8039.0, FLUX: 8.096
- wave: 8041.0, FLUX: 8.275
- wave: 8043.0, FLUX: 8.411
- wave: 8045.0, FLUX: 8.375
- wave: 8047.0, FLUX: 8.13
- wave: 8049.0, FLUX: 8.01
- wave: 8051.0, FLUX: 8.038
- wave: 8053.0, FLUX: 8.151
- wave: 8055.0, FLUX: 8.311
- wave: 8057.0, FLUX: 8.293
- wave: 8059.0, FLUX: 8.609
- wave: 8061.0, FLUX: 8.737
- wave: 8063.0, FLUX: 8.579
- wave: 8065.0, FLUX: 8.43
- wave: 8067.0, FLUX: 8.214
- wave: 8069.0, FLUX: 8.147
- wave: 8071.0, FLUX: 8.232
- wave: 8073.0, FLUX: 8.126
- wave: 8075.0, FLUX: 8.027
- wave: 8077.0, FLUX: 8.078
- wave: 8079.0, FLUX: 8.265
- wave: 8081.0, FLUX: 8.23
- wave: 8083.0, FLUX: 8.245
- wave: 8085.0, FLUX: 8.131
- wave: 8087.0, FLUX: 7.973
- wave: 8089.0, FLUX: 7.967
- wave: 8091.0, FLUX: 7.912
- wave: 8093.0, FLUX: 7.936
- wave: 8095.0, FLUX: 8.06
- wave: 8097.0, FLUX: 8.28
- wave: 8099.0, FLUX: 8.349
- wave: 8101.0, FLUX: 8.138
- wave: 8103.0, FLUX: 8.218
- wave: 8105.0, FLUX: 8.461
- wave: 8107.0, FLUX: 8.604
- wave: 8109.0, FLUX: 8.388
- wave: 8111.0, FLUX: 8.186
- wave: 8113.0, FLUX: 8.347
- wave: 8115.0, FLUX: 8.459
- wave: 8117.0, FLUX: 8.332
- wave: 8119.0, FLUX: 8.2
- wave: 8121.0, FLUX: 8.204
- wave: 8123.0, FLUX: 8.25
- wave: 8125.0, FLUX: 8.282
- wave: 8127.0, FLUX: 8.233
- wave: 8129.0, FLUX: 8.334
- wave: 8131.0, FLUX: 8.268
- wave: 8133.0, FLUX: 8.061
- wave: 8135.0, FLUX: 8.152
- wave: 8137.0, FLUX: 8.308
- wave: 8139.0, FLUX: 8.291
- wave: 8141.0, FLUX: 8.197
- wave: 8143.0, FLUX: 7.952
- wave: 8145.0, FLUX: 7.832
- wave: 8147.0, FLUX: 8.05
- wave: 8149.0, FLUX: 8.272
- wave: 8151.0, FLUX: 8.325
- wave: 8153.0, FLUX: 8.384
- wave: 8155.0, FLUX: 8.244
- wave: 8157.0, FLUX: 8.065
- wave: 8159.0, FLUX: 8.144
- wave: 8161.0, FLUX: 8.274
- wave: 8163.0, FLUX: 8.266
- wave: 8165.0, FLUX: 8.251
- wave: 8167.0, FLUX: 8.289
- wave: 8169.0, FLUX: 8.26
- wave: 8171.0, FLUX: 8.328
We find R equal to 0.12 angstrom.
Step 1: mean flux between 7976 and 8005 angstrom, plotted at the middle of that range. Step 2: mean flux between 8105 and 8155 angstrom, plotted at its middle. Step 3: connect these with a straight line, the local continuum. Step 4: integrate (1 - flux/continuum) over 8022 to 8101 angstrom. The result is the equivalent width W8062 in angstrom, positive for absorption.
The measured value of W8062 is 0.9 angstrom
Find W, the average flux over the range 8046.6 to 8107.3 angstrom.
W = 8.22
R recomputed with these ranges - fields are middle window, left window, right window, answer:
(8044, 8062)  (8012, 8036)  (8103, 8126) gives 0.2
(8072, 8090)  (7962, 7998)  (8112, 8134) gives 0.4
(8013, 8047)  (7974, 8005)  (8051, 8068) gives 0.3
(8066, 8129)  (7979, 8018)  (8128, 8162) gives 0.4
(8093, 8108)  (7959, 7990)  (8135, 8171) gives 0.0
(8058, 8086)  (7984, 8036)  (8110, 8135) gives 0.1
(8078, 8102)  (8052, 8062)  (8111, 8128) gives 0.6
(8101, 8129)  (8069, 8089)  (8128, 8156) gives -0.5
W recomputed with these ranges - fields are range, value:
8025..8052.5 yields 8.24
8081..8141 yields 8.23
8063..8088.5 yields 8.19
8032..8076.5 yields 8.26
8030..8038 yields 8.22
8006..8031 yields 8.4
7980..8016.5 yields 8.42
